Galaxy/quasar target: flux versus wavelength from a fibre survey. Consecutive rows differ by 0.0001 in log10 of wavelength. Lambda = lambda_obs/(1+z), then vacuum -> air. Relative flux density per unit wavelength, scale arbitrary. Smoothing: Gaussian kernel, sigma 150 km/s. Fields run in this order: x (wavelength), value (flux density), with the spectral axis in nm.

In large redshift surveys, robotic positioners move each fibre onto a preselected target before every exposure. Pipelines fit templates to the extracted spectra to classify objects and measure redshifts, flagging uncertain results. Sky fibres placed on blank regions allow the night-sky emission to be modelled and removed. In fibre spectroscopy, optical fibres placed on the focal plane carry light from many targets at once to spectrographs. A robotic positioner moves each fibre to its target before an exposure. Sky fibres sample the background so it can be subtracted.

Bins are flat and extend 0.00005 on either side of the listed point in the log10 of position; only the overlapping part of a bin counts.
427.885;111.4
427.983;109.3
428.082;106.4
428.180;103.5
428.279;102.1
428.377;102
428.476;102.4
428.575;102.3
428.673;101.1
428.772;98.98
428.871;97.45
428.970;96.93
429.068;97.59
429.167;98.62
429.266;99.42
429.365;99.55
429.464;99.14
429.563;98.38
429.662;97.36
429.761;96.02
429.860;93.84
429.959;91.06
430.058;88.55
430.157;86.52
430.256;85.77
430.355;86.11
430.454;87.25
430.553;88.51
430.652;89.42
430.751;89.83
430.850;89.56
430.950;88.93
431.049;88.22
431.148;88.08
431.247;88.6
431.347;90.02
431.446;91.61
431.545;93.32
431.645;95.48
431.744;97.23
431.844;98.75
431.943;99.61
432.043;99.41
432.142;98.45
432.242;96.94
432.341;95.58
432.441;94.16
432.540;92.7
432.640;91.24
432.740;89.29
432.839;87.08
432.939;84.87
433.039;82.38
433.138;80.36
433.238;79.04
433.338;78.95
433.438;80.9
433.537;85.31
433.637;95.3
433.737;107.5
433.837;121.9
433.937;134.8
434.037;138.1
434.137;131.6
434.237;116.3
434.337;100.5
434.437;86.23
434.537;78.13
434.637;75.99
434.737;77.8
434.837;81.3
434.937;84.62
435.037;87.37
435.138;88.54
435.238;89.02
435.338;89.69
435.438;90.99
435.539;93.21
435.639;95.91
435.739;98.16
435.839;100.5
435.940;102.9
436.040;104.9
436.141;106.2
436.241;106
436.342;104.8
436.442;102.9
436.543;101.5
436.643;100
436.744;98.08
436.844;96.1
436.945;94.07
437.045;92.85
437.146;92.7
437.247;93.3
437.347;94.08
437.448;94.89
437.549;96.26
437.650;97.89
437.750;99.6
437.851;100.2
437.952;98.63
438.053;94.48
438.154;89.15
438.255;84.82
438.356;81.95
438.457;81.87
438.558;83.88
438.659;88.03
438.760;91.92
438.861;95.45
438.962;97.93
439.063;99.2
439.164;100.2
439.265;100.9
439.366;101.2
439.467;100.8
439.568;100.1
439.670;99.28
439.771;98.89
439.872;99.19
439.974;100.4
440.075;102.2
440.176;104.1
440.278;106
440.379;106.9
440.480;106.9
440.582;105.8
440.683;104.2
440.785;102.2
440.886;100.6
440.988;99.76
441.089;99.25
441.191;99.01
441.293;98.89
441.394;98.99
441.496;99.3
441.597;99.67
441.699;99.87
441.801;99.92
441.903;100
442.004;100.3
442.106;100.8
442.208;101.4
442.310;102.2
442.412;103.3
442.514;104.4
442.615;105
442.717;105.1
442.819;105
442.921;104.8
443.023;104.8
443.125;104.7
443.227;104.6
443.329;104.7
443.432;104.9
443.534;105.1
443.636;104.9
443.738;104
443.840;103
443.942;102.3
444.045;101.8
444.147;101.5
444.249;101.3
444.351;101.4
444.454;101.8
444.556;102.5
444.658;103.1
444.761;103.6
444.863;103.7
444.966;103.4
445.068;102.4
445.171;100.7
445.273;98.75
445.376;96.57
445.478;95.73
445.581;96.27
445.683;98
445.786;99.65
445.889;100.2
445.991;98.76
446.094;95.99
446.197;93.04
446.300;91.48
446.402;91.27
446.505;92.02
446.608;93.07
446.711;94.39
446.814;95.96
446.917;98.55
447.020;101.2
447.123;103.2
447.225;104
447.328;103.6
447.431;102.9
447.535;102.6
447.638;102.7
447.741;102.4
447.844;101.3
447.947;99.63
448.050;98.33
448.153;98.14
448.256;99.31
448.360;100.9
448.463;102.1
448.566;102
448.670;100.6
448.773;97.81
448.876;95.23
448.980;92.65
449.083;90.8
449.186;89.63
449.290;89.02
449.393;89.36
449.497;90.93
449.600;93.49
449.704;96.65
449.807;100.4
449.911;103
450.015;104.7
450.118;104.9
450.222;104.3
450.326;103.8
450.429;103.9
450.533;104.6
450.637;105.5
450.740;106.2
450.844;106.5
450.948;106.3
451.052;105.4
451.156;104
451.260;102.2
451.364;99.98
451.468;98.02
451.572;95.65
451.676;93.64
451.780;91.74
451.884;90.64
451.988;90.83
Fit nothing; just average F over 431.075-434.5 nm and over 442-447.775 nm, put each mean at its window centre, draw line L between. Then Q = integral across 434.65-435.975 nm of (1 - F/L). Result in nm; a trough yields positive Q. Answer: 0.10 nm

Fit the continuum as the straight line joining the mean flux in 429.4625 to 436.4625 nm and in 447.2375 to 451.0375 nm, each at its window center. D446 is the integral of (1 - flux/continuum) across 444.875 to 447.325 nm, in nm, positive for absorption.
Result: 0.03 nm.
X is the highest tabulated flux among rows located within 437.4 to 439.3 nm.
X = 100.9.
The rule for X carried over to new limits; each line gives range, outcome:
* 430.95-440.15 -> 138.1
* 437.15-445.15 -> 106.9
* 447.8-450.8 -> 106.2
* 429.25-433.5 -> 99.61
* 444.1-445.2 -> 103.7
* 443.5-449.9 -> 105.1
